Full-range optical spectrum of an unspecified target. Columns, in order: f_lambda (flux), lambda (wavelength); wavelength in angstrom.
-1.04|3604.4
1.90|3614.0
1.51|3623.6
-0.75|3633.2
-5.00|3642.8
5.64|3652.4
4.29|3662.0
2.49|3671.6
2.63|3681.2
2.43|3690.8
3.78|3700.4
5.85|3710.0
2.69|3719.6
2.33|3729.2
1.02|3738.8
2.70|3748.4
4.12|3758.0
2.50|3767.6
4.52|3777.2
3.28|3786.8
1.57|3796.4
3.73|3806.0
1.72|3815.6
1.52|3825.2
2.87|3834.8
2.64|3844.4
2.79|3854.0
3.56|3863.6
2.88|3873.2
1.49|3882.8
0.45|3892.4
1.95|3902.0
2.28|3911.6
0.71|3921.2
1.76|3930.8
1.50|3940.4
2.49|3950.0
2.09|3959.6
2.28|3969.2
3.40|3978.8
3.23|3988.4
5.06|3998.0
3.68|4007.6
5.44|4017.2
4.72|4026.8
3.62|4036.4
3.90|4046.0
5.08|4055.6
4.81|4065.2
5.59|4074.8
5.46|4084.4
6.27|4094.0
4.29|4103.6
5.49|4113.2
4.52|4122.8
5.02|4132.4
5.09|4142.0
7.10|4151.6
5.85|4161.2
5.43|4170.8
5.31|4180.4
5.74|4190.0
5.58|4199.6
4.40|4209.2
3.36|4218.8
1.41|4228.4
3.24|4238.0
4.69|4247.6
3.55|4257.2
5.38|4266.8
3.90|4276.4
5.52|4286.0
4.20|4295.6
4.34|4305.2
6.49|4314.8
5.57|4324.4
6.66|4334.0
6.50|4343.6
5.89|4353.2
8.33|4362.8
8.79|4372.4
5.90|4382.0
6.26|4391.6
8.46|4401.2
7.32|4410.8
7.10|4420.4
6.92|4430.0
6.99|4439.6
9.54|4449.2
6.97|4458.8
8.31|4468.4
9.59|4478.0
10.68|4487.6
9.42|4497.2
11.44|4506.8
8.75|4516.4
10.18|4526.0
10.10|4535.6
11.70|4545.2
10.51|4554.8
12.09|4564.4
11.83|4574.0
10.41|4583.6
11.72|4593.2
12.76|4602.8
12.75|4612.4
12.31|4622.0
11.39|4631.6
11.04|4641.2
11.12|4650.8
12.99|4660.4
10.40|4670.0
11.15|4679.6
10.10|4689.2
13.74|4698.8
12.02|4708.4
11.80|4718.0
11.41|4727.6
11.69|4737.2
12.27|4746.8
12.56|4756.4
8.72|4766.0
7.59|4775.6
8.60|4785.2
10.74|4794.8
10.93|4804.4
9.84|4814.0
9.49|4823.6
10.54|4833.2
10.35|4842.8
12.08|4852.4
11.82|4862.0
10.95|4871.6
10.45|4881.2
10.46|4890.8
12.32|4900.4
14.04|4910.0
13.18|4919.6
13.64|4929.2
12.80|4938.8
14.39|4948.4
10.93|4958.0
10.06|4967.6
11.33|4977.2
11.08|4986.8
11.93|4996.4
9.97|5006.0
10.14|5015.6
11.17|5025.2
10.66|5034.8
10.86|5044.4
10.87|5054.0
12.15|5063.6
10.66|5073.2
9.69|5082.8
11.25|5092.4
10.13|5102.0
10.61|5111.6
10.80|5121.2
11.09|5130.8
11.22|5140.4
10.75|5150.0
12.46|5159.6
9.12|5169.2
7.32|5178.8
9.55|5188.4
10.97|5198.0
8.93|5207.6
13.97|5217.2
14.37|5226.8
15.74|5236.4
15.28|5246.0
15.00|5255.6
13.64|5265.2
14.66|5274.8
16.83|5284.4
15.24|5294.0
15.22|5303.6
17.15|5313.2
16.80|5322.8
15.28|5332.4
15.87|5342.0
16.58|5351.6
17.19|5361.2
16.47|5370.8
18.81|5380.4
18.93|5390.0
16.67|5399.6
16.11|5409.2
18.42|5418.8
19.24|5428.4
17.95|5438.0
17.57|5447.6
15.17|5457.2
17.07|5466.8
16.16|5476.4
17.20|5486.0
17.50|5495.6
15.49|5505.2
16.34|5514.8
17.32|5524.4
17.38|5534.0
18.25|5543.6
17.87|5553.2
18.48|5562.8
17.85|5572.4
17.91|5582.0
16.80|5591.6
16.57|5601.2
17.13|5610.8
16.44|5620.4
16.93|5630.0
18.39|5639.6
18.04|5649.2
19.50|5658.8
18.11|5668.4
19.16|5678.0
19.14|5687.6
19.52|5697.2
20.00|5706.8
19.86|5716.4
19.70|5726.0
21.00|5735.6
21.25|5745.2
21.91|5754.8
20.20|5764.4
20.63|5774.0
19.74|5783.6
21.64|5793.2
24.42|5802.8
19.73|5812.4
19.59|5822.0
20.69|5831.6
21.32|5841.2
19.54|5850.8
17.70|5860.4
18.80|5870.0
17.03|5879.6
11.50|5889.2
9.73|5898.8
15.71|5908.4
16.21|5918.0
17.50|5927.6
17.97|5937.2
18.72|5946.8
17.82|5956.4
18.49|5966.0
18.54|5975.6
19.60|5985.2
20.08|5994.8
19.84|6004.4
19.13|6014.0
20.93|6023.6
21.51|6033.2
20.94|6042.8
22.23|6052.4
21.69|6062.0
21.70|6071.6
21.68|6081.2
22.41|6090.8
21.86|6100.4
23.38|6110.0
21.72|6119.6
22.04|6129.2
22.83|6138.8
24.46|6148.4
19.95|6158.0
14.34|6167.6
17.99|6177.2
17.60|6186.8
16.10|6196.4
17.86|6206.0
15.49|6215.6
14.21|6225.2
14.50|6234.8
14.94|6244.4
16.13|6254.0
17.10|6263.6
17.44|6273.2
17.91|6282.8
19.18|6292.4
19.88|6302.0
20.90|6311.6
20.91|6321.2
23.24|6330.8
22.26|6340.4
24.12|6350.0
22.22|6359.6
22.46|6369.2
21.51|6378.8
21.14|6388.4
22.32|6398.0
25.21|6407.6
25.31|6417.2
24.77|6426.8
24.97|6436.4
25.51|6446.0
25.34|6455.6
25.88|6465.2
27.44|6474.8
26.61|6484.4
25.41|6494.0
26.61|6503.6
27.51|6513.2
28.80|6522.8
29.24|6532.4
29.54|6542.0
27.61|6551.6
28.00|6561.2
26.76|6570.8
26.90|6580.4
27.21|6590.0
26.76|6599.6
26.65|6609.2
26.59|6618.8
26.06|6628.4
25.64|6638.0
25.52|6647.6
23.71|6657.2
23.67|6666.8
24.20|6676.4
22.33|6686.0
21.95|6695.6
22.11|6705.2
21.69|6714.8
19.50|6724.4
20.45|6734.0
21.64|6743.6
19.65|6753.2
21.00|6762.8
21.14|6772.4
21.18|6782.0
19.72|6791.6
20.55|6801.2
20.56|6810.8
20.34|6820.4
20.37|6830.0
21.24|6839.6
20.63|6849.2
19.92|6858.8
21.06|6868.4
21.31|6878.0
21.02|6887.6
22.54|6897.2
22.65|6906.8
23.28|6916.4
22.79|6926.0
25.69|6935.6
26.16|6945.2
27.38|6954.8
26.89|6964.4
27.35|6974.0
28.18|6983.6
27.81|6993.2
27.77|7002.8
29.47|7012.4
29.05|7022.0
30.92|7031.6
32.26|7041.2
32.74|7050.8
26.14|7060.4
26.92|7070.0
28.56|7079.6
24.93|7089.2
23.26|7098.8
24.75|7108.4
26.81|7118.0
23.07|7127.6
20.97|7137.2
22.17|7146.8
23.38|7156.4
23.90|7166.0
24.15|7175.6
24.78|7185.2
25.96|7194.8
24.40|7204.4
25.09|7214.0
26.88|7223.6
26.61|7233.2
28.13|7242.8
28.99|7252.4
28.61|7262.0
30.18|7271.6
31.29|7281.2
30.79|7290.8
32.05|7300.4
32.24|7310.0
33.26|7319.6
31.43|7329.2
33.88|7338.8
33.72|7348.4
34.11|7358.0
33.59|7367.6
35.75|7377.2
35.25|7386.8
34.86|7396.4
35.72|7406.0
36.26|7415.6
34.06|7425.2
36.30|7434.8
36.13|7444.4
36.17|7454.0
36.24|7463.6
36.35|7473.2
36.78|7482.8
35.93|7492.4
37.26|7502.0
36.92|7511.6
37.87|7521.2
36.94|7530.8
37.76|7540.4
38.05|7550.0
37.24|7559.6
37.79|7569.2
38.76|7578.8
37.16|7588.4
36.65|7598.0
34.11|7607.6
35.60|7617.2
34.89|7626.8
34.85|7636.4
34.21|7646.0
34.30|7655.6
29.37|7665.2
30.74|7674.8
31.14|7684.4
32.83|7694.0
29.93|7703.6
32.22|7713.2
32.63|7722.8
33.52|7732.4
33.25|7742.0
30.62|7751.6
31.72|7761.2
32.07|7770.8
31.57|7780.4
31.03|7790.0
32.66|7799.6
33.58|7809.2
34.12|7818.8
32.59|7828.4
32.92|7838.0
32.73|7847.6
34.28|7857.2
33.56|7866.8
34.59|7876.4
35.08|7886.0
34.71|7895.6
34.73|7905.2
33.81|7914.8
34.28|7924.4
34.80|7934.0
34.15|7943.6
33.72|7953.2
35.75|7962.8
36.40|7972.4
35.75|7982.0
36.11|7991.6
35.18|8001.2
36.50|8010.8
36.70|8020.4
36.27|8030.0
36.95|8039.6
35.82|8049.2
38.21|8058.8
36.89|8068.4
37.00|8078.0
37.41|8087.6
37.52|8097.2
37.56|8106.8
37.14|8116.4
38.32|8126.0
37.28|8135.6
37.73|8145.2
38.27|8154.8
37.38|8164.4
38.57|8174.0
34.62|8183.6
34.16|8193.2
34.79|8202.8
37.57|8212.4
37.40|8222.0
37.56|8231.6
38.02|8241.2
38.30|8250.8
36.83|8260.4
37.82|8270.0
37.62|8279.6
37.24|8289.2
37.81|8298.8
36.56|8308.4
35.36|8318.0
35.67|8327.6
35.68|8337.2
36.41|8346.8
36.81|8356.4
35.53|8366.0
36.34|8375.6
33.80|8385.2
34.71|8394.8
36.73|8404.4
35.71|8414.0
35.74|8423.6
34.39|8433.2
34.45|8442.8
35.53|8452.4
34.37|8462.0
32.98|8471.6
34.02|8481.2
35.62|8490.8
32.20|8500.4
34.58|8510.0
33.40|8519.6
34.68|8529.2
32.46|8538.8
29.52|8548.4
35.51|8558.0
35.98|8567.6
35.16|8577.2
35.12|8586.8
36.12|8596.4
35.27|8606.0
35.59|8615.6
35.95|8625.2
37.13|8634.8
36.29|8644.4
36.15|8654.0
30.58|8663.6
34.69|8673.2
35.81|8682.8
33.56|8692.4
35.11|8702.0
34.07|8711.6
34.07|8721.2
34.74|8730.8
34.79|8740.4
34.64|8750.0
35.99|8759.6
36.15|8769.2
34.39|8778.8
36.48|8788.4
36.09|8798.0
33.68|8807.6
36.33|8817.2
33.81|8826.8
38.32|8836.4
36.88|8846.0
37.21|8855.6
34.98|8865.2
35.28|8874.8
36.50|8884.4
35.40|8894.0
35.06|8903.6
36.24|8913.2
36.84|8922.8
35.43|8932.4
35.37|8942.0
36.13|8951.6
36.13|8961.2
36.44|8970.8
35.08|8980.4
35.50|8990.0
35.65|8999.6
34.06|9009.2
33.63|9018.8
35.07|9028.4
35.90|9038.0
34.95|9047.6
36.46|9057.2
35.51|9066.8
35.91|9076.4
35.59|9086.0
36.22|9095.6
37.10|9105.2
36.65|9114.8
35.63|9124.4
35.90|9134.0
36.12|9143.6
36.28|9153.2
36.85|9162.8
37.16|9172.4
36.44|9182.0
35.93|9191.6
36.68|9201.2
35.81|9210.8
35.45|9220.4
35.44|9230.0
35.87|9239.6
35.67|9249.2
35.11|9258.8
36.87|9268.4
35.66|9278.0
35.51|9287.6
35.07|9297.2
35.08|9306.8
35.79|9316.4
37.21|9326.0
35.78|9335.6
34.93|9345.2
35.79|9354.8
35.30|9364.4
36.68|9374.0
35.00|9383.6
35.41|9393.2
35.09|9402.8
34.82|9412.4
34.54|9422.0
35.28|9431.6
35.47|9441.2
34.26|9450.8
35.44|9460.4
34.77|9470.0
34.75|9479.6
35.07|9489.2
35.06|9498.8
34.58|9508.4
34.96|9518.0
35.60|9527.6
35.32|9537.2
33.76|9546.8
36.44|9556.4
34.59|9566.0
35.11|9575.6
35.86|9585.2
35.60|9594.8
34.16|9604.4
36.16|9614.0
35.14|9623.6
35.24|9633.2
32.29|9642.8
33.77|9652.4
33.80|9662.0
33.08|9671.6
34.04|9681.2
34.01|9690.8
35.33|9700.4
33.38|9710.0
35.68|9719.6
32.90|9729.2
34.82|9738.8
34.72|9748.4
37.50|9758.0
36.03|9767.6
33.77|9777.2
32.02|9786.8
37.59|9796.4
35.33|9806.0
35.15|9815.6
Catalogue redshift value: 0.000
